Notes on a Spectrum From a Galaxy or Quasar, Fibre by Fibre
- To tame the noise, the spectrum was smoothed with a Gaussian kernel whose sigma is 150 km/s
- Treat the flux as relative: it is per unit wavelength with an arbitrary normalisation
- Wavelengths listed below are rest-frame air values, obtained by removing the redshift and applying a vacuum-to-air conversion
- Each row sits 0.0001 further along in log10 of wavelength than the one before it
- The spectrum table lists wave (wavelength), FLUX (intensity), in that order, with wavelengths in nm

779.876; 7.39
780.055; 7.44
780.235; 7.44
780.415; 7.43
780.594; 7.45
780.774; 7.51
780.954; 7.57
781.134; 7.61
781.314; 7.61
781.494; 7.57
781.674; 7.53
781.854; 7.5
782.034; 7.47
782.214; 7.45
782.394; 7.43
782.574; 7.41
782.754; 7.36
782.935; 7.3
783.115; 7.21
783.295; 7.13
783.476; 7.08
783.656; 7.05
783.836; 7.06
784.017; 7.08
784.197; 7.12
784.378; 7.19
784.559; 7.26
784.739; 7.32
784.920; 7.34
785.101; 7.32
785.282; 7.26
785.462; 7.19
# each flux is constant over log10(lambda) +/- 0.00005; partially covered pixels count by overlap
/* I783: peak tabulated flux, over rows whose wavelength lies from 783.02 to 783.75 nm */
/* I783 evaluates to 7.21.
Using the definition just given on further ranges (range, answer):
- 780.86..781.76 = 7.61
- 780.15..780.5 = 7.44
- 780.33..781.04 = 7.57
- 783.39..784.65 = 7.26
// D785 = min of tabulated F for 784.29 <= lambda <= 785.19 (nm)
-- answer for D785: 7.19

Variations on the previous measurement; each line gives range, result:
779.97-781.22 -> 7.43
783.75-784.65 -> 7.06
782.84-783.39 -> 7.13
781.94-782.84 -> 7.36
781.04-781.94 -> 7.5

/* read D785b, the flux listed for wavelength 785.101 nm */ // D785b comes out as 7.32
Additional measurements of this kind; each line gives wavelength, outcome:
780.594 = 7.45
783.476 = 7.08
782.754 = 7.36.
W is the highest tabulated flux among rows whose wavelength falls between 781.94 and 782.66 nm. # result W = 7.47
